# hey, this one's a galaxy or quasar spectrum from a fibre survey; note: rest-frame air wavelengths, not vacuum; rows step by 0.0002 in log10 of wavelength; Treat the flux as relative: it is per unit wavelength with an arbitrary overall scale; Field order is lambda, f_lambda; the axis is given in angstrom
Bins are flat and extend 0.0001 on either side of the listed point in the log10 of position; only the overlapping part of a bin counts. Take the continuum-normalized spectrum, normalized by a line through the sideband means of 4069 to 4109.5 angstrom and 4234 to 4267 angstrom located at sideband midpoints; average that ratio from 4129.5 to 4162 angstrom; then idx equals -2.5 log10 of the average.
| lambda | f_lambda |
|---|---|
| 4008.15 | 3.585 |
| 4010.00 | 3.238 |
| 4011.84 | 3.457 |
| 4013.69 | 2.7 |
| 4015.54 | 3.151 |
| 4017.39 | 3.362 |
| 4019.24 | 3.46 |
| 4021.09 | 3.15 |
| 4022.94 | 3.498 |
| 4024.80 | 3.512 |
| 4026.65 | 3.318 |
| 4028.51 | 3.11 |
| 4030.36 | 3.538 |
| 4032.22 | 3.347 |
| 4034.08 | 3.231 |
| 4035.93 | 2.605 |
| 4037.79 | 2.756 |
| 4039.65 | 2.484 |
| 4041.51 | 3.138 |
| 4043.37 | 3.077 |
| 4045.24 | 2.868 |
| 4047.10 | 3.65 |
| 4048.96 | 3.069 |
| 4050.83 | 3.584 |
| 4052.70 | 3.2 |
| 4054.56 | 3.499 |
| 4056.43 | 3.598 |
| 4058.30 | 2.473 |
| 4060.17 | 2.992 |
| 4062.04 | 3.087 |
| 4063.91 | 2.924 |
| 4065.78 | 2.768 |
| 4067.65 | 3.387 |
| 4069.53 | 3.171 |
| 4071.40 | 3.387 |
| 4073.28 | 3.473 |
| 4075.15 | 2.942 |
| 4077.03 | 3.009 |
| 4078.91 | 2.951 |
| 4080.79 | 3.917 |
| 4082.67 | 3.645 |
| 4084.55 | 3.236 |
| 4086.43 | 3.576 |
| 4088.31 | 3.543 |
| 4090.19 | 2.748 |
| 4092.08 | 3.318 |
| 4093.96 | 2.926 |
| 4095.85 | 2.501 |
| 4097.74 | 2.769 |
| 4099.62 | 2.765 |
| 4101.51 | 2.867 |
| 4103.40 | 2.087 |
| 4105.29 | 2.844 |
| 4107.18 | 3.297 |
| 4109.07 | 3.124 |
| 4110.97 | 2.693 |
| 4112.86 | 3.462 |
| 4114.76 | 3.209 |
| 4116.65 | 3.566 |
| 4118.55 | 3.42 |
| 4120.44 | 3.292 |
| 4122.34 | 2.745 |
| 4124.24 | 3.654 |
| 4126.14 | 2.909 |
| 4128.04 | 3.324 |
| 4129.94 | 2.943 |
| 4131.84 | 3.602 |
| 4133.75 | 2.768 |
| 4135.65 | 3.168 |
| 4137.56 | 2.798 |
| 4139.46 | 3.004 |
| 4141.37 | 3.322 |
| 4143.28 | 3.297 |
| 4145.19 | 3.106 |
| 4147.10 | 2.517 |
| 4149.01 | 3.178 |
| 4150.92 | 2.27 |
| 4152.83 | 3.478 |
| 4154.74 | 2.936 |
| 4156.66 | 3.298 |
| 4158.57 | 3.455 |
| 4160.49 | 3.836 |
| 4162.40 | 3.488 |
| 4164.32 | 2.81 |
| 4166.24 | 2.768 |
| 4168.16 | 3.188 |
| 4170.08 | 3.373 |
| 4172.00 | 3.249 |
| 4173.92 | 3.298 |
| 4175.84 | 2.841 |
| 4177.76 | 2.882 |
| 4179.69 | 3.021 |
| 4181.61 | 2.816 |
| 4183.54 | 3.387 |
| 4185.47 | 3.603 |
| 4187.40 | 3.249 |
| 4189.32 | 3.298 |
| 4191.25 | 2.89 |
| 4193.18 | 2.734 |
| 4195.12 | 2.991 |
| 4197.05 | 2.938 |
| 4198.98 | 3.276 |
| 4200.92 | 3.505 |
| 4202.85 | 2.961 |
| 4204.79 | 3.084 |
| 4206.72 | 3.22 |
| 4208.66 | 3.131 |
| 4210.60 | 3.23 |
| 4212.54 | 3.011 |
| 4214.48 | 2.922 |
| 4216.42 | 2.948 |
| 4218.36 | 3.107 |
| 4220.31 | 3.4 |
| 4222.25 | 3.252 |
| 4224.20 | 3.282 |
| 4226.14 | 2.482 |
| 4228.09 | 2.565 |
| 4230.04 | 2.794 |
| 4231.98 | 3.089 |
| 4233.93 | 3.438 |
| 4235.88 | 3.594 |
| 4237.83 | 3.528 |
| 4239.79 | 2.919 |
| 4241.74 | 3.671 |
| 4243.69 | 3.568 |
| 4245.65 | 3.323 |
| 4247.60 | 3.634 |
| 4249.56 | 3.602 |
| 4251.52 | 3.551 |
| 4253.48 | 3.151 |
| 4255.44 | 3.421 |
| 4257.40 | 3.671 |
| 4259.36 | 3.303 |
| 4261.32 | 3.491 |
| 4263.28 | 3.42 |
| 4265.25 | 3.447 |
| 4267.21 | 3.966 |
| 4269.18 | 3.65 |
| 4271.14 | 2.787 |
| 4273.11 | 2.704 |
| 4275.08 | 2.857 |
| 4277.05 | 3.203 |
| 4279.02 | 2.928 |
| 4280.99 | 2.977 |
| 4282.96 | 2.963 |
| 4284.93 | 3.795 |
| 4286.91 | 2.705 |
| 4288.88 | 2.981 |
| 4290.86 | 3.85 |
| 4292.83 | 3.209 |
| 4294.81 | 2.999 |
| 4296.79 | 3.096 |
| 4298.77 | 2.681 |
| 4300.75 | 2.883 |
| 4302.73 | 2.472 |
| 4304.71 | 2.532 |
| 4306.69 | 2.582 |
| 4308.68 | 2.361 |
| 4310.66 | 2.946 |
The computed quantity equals 0.03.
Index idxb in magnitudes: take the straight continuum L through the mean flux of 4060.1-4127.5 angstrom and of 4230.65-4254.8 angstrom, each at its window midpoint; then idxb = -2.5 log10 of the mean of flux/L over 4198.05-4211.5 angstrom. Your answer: 0.05 mag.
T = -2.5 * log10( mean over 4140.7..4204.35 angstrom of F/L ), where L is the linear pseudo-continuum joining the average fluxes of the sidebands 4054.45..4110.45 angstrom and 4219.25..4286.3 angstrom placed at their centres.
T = 0.02 mag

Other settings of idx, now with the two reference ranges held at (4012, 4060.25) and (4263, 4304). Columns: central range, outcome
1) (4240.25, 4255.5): -0.12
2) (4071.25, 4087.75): -0.06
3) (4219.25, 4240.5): 0.00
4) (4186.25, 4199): 0.03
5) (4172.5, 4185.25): 0.02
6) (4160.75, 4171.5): -0.01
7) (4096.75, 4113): 0.11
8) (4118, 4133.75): -0.02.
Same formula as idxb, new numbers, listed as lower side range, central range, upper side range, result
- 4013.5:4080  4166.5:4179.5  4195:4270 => 0.04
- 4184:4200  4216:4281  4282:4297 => -0.03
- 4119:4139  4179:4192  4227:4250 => 0.01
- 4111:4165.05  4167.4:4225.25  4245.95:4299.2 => 0.03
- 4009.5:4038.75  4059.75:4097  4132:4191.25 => 0.00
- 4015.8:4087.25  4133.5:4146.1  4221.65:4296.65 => 0.05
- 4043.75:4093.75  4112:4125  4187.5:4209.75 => -0.05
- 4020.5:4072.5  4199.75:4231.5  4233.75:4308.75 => 0.05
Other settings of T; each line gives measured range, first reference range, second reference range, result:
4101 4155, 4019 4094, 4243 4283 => 0.060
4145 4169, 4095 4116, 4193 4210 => -0.033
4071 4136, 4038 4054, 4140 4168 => -0.002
